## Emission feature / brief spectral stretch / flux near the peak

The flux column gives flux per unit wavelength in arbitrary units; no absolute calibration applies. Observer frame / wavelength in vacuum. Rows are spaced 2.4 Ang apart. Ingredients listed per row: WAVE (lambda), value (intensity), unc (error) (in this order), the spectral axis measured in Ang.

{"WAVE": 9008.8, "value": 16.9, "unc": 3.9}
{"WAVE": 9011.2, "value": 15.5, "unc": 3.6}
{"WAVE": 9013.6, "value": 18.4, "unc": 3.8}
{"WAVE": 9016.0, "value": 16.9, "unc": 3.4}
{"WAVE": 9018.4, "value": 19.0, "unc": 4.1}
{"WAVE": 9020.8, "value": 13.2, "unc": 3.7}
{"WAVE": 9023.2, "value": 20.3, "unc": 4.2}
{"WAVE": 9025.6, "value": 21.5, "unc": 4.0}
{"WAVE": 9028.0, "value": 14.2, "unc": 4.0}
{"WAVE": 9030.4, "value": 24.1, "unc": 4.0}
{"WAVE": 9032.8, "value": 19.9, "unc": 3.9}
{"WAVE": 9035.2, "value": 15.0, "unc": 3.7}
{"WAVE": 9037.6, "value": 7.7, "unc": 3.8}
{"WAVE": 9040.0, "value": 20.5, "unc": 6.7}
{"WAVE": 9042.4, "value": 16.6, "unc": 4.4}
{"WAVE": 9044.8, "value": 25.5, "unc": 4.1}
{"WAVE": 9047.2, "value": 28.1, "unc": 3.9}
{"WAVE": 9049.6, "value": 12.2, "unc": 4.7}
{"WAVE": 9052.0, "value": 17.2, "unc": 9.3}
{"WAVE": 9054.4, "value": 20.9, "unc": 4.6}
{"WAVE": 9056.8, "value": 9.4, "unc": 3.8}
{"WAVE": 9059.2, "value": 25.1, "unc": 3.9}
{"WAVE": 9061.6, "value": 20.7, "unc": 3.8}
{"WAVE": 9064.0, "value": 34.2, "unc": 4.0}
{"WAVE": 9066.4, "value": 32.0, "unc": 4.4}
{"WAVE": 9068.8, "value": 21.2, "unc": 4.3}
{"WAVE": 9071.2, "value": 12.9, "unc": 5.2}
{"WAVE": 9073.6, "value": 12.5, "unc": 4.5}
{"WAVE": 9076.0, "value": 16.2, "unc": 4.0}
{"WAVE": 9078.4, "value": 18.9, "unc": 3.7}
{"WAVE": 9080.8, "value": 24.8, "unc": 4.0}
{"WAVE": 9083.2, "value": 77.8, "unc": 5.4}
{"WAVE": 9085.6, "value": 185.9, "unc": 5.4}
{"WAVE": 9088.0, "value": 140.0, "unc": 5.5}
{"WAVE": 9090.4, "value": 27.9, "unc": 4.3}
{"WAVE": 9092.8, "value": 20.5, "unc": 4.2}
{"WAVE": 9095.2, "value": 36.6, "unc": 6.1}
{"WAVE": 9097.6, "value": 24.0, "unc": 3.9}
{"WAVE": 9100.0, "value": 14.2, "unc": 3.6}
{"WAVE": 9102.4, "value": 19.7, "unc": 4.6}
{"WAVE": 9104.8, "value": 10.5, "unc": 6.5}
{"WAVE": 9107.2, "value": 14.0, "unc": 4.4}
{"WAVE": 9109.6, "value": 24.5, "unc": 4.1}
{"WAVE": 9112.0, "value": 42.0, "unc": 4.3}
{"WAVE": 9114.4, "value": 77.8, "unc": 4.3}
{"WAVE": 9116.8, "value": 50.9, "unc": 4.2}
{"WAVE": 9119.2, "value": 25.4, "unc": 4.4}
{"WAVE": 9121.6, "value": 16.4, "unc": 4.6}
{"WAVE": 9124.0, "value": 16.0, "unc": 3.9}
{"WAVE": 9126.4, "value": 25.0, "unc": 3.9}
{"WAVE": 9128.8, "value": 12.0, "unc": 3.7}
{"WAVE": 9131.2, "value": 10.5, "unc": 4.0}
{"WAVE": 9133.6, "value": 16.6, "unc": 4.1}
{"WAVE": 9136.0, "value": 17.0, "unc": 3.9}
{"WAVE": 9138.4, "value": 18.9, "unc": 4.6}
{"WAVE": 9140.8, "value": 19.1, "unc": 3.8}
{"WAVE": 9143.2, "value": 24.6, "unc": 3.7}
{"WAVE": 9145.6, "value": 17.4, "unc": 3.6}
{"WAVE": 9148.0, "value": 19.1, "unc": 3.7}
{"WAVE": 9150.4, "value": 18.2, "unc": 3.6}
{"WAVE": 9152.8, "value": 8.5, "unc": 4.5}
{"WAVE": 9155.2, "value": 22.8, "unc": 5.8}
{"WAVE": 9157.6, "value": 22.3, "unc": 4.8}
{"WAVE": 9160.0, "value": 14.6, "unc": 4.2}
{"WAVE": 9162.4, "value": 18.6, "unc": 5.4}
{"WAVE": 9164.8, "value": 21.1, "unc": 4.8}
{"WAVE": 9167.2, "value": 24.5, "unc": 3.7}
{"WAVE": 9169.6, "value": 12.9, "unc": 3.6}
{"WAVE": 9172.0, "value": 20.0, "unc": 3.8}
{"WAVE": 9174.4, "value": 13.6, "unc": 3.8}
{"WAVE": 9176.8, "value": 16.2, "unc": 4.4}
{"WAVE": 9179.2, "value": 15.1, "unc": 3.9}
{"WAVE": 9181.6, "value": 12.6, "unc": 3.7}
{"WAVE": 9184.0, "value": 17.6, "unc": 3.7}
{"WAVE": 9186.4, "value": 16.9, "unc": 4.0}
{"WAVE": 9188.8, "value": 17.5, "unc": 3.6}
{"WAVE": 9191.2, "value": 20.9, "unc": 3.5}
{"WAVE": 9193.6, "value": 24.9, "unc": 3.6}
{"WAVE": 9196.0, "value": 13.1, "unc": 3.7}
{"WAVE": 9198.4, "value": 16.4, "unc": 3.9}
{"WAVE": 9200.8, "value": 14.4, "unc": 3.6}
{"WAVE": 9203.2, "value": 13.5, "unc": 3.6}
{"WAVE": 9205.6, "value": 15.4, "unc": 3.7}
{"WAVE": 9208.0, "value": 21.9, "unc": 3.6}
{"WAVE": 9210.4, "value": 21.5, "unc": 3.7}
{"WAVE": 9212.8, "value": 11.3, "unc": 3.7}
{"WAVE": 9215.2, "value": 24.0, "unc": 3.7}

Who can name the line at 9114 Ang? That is [N II] 6583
